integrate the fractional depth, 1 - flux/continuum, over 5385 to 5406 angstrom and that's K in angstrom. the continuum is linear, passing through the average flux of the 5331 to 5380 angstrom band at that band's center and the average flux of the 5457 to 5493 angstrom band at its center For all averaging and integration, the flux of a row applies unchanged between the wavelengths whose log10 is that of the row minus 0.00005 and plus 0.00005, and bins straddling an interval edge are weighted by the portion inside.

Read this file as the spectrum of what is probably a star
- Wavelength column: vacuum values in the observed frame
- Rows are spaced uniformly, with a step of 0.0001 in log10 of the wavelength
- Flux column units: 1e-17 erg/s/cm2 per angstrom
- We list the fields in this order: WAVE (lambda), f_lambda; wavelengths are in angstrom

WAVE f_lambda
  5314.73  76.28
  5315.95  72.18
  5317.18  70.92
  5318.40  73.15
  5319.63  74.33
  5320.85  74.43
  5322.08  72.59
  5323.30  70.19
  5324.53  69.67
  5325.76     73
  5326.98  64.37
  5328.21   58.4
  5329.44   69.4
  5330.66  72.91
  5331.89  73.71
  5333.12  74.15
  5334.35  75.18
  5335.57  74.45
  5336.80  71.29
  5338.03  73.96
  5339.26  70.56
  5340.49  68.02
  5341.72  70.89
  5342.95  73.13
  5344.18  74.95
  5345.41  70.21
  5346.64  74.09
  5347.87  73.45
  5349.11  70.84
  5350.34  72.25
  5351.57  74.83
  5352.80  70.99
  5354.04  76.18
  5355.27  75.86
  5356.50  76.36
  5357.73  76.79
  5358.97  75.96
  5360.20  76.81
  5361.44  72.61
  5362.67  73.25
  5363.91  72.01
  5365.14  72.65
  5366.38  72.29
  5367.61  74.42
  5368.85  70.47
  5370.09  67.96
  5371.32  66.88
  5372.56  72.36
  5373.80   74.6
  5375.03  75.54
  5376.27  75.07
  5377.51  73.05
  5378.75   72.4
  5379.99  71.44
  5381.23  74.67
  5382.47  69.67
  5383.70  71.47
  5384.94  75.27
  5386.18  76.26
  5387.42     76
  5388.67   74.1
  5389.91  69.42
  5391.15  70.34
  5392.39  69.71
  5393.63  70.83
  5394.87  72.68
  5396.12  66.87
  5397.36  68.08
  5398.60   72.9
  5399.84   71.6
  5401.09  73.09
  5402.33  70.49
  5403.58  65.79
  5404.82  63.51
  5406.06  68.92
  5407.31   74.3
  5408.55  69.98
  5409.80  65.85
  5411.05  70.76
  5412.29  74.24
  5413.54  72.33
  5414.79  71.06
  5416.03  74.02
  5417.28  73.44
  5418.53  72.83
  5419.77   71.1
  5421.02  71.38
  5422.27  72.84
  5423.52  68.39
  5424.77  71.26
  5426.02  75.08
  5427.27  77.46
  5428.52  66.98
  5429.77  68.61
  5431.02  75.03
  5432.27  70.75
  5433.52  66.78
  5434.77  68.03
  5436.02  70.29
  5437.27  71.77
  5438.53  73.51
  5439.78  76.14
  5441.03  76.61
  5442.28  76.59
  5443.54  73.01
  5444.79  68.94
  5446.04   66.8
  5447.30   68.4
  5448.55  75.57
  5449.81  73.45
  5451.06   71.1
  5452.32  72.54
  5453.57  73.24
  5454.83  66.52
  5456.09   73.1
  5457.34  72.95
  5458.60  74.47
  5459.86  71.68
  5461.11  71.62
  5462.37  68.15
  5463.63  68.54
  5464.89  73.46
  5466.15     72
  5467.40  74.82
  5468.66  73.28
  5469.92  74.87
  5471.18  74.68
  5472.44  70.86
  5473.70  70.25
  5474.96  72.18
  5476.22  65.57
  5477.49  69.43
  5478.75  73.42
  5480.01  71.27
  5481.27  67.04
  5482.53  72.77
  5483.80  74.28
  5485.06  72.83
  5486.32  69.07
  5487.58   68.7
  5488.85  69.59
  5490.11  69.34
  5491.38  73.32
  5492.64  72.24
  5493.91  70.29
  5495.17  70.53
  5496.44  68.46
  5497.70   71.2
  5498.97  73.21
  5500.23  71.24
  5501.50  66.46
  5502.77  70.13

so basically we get 0.5 angstrom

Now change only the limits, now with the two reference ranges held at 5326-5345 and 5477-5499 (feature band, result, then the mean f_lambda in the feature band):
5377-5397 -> -0.3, 72.1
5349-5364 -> -0.7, 74.4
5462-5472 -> -0.2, 72.6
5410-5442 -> -0.5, 72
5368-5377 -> -0.1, 71.9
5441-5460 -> -0.3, 72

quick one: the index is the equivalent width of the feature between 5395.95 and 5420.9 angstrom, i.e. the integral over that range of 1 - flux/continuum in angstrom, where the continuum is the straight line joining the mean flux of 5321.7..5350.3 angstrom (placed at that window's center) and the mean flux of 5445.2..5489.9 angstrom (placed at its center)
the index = 0.2 angstrom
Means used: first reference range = 71.3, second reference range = 71.4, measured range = 70.7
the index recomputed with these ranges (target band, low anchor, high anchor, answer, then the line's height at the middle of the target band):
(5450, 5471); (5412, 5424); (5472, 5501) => -0.3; 71.3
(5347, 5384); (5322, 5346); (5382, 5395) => -0.7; 71.8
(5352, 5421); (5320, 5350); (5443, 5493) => -0.7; 71.4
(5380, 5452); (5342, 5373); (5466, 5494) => 0.8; 72.3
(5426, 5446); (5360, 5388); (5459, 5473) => 0.1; 72.4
